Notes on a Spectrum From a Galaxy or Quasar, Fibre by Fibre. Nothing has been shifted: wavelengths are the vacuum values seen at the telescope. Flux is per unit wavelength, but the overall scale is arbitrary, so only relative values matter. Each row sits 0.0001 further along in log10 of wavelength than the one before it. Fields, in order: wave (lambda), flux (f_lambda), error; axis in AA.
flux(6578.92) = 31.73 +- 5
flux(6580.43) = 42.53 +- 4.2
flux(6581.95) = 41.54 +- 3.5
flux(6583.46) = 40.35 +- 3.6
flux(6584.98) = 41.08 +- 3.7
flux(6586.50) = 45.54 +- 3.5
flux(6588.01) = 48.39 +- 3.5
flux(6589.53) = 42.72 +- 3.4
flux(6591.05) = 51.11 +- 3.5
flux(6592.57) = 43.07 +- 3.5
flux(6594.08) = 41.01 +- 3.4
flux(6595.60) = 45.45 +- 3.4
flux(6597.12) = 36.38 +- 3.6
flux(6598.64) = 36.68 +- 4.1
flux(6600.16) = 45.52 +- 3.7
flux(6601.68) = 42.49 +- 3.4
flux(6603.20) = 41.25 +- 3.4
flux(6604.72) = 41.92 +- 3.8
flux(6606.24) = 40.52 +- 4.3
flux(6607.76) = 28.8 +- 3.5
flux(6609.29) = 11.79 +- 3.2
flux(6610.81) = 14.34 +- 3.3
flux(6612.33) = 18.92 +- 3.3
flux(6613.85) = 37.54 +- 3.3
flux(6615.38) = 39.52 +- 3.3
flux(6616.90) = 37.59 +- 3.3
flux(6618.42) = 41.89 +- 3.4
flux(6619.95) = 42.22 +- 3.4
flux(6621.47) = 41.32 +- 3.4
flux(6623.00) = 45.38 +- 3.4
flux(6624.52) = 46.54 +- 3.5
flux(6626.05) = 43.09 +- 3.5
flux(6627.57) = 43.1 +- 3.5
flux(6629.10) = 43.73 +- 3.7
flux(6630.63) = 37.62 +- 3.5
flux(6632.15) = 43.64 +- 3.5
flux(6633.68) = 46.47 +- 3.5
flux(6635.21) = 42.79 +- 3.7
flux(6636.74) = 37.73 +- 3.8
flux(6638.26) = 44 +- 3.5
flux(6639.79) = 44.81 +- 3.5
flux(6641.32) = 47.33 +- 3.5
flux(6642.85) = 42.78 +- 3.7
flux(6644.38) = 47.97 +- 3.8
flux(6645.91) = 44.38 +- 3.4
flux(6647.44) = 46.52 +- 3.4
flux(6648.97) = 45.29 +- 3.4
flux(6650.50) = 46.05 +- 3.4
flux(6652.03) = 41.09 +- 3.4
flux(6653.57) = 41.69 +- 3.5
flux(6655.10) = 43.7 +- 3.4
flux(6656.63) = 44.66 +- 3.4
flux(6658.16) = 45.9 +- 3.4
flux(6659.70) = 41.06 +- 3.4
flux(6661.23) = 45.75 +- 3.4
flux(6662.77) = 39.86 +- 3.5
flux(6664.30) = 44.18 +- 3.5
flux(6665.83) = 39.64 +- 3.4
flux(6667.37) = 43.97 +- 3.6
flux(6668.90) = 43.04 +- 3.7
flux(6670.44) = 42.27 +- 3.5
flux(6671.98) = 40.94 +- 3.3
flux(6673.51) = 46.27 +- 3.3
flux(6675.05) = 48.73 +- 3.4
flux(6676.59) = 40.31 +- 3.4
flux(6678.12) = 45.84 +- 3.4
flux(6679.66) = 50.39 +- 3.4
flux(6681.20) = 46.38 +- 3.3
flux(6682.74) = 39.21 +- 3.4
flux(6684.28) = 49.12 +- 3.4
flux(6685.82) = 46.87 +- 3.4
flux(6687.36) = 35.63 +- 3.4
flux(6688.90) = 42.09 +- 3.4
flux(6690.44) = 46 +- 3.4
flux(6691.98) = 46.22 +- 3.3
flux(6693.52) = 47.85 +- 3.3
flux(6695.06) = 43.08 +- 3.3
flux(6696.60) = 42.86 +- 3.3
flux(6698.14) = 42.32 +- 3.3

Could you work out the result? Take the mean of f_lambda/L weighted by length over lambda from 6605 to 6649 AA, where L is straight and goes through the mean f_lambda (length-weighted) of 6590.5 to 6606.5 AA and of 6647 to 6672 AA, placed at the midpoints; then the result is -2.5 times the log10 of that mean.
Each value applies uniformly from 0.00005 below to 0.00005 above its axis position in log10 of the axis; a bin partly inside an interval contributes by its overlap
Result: 0.09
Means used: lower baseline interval 42.3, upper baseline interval 43.3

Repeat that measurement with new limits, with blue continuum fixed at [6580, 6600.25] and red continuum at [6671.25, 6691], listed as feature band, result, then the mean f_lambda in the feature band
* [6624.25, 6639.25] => 0.02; 42.8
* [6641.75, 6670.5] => 0.01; 43.7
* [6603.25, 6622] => 0.29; 33.2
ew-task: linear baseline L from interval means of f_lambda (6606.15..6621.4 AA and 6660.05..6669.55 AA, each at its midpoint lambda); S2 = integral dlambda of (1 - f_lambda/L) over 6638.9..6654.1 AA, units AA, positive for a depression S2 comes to -2.46 AA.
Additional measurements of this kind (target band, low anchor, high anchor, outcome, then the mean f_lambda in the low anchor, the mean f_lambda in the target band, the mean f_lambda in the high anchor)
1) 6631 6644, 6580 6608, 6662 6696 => -0.16 AA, 42.1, 43.7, 44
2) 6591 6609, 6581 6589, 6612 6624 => 0.59 AA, 43.3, 40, 38.9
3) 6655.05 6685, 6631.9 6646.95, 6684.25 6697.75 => 0.07 AA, 44.2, 44.1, 44.1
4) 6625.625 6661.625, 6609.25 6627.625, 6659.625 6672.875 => -3.91 AA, 36.3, 43.8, 42.4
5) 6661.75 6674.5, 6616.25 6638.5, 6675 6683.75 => 0.50 AA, 42.5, 42.7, 44.9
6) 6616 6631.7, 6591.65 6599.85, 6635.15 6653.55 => 0.22 AA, 41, 42.3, 44.2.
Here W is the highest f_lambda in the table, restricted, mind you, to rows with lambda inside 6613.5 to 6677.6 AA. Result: 48.73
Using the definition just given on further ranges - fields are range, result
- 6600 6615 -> 45.52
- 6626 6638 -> 46.47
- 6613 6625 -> 46.54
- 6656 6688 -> 50.39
